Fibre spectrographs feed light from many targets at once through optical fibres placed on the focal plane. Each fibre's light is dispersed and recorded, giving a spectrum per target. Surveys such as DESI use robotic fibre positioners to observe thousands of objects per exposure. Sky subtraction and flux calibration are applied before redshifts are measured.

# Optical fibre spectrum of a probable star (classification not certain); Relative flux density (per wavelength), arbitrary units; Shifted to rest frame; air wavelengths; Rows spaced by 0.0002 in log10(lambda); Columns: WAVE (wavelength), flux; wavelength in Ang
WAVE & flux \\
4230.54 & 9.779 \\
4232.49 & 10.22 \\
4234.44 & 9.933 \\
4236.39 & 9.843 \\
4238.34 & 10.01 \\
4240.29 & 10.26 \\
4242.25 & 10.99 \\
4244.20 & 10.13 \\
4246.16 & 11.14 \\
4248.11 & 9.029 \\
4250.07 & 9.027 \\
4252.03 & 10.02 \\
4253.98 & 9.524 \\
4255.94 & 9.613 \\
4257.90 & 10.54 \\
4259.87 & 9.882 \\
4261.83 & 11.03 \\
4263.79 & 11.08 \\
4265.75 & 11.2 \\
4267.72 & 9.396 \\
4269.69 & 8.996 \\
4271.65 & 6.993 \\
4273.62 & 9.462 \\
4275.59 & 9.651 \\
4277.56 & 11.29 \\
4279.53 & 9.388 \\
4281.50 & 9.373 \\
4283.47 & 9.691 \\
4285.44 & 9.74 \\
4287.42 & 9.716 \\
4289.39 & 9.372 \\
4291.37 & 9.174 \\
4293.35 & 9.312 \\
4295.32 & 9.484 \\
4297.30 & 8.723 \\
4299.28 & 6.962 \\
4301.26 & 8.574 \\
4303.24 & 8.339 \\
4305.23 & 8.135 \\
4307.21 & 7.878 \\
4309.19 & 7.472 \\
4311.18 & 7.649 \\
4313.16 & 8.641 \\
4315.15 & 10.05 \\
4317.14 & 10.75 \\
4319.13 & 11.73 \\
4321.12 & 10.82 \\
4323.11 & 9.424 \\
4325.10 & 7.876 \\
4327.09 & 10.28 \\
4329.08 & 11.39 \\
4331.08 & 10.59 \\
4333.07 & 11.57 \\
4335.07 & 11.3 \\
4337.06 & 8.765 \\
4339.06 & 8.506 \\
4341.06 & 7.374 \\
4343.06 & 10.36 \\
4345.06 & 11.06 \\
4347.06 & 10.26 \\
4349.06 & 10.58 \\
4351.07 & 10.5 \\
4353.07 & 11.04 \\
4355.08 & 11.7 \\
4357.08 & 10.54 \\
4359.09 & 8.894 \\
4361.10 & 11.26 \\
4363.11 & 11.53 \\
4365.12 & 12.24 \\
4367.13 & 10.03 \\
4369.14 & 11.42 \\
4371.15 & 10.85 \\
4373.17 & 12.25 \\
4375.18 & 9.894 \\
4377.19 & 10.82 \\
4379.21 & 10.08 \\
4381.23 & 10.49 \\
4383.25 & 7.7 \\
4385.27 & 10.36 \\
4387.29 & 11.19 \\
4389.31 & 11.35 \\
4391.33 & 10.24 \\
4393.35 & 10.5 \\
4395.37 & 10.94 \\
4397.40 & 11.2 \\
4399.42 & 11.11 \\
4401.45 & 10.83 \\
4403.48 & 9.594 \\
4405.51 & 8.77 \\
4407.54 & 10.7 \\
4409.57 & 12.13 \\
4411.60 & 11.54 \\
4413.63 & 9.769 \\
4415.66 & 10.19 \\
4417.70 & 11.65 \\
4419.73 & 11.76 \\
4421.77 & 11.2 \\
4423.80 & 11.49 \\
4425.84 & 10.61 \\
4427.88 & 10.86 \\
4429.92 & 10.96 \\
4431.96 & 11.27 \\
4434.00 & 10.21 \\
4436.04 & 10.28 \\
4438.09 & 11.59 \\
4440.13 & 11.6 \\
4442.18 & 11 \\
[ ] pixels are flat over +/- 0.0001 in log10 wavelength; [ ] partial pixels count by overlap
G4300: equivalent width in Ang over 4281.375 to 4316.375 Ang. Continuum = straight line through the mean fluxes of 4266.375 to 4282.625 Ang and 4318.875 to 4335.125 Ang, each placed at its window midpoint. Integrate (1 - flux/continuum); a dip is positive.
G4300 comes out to 3.8 Ang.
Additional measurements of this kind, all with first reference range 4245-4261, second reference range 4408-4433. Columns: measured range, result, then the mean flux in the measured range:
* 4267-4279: 0.9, 9.3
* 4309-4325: 1.2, 9.58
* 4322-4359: 1.3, 10.1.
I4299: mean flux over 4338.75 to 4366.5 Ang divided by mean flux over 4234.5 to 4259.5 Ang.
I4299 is 1.0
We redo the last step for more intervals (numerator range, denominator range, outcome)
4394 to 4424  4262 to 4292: 1.12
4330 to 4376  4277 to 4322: 1.15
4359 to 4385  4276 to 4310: 1.18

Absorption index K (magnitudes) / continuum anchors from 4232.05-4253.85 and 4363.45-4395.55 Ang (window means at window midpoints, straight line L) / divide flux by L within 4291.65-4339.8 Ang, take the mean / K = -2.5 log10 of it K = 0.11 mag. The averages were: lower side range 10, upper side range 10.7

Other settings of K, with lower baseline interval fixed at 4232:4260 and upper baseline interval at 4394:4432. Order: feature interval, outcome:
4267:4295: 0.09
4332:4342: 0.10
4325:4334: -0.02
